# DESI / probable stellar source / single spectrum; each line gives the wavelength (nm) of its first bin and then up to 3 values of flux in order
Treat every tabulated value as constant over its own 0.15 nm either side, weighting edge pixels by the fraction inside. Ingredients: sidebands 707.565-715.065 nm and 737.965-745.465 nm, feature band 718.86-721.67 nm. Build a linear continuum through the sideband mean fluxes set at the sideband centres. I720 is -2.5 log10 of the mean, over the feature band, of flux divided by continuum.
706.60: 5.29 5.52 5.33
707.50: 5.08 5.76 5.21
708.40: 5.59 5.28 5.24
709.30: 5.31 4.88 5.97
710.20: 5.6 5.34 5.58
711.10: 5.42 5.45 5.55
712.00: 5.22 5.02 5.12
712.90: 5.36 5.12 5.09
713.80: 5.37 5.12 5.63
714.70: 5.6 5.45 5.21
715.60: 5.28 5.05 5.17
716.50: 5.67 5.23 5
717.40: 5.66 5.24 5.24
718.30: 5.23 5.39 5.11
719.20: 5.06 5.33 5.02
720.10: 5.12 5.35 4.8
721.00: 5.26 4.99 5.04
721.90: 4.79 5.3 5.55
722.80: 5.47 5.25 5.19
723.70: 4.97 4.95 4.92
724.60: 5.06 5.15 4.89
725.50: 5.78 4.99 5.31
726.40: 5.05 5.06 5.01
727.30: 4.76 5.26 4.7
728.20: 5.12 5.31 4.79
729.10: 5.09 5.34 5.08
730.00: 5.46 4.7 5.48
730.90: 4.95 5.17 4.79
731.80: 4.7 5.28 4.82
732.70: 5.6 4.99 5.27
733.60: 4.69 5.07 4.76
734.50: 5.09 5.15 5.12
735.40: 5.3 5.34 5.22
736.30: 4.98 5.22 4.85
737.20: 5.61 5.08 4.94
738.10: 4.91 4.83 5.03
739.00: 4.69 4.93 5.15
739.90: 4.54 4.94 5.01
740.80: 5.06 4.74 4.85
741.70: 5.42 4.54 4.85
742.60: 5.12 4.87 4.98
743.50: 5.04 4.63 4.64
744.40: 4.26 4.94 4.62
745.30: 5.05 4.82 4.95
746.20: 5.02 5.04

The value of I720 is 0.023 mag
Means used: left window 5.37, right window 4.87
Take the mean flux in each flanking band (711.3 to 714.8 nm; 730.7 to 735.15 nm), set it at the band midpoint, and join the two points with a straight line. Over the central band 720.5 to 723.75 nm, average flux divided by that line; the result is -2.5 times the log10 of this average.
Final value 0.00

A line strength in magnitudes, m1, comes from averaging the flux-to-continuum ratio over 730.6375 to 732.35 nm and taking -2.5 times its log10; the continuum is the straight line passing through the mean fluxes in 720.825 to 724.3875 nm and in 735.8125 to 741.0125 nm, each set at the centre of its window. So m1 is 0.013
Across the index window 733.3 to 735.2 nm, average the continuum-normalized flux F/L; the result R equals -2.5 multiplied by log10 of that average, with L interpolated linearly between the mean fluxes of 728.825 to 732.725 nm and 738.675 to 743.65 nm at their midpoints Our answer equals 0.01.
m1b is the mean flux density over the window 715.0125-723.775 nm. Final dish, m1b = 5.21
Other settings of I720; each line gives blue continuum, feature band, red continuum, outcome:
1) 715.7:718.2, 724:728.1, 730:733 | 0.02 mag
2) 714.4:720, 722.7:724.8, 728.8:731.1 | 0.02 mag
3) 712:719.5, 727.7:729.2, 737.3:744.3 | 0.02 mag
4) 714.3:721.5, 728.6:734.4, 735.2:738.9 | 0.02 mag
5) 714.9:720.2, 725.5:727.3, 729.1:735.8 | 0.01 mag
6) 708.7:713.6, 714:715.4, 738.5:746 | -0.03 mag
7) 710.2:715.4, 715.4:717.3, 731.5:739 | 0.01 mag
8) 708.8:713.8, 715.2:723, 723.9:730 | 0.00 mag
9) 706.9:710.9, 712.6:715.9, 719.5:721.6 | -0.01 mag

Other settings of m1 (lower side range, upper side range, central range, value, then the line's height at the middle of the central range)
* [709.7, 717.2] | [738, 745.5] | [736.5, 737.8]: -0.05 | 4.94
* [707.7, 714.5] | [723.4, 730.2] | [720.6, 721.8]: 0.03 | 5.19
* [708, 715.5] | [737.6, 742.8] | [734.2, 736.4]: -0.03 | 4.99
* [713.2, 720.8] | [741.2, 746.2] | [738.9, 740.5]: 0.01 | 4.91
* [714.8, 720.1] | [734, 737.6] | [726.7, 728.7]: 0.04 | 5.19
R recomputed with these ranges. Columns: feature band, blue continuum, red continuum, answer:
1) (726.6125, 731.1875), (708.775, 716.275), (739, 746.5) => 0.00 mag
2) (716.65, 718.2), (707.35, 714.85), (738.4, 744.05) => 0.00 mag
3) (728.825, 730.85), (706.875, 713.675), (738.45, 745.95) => -0.02 mag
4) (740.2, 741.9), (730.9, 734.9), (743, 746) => -0.03 mag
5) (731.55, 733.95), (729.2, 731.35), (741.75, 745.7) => 0.01 mag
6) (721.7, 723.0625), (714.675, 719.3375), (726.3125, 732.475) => -0.02 mag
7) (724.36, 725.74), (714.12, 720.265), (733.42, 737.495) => 0.00 mag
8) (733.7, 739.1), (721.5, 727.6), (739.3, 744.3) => -0.02 mag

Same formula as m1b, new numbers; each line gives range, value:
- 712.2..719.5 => 5.27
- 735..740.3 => 5.04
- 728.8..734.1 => 5.08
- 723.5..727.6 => 5.08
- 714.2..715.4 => 5.47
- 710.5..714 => 5.3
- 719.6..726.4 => 5.14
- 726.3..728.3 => 4.99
